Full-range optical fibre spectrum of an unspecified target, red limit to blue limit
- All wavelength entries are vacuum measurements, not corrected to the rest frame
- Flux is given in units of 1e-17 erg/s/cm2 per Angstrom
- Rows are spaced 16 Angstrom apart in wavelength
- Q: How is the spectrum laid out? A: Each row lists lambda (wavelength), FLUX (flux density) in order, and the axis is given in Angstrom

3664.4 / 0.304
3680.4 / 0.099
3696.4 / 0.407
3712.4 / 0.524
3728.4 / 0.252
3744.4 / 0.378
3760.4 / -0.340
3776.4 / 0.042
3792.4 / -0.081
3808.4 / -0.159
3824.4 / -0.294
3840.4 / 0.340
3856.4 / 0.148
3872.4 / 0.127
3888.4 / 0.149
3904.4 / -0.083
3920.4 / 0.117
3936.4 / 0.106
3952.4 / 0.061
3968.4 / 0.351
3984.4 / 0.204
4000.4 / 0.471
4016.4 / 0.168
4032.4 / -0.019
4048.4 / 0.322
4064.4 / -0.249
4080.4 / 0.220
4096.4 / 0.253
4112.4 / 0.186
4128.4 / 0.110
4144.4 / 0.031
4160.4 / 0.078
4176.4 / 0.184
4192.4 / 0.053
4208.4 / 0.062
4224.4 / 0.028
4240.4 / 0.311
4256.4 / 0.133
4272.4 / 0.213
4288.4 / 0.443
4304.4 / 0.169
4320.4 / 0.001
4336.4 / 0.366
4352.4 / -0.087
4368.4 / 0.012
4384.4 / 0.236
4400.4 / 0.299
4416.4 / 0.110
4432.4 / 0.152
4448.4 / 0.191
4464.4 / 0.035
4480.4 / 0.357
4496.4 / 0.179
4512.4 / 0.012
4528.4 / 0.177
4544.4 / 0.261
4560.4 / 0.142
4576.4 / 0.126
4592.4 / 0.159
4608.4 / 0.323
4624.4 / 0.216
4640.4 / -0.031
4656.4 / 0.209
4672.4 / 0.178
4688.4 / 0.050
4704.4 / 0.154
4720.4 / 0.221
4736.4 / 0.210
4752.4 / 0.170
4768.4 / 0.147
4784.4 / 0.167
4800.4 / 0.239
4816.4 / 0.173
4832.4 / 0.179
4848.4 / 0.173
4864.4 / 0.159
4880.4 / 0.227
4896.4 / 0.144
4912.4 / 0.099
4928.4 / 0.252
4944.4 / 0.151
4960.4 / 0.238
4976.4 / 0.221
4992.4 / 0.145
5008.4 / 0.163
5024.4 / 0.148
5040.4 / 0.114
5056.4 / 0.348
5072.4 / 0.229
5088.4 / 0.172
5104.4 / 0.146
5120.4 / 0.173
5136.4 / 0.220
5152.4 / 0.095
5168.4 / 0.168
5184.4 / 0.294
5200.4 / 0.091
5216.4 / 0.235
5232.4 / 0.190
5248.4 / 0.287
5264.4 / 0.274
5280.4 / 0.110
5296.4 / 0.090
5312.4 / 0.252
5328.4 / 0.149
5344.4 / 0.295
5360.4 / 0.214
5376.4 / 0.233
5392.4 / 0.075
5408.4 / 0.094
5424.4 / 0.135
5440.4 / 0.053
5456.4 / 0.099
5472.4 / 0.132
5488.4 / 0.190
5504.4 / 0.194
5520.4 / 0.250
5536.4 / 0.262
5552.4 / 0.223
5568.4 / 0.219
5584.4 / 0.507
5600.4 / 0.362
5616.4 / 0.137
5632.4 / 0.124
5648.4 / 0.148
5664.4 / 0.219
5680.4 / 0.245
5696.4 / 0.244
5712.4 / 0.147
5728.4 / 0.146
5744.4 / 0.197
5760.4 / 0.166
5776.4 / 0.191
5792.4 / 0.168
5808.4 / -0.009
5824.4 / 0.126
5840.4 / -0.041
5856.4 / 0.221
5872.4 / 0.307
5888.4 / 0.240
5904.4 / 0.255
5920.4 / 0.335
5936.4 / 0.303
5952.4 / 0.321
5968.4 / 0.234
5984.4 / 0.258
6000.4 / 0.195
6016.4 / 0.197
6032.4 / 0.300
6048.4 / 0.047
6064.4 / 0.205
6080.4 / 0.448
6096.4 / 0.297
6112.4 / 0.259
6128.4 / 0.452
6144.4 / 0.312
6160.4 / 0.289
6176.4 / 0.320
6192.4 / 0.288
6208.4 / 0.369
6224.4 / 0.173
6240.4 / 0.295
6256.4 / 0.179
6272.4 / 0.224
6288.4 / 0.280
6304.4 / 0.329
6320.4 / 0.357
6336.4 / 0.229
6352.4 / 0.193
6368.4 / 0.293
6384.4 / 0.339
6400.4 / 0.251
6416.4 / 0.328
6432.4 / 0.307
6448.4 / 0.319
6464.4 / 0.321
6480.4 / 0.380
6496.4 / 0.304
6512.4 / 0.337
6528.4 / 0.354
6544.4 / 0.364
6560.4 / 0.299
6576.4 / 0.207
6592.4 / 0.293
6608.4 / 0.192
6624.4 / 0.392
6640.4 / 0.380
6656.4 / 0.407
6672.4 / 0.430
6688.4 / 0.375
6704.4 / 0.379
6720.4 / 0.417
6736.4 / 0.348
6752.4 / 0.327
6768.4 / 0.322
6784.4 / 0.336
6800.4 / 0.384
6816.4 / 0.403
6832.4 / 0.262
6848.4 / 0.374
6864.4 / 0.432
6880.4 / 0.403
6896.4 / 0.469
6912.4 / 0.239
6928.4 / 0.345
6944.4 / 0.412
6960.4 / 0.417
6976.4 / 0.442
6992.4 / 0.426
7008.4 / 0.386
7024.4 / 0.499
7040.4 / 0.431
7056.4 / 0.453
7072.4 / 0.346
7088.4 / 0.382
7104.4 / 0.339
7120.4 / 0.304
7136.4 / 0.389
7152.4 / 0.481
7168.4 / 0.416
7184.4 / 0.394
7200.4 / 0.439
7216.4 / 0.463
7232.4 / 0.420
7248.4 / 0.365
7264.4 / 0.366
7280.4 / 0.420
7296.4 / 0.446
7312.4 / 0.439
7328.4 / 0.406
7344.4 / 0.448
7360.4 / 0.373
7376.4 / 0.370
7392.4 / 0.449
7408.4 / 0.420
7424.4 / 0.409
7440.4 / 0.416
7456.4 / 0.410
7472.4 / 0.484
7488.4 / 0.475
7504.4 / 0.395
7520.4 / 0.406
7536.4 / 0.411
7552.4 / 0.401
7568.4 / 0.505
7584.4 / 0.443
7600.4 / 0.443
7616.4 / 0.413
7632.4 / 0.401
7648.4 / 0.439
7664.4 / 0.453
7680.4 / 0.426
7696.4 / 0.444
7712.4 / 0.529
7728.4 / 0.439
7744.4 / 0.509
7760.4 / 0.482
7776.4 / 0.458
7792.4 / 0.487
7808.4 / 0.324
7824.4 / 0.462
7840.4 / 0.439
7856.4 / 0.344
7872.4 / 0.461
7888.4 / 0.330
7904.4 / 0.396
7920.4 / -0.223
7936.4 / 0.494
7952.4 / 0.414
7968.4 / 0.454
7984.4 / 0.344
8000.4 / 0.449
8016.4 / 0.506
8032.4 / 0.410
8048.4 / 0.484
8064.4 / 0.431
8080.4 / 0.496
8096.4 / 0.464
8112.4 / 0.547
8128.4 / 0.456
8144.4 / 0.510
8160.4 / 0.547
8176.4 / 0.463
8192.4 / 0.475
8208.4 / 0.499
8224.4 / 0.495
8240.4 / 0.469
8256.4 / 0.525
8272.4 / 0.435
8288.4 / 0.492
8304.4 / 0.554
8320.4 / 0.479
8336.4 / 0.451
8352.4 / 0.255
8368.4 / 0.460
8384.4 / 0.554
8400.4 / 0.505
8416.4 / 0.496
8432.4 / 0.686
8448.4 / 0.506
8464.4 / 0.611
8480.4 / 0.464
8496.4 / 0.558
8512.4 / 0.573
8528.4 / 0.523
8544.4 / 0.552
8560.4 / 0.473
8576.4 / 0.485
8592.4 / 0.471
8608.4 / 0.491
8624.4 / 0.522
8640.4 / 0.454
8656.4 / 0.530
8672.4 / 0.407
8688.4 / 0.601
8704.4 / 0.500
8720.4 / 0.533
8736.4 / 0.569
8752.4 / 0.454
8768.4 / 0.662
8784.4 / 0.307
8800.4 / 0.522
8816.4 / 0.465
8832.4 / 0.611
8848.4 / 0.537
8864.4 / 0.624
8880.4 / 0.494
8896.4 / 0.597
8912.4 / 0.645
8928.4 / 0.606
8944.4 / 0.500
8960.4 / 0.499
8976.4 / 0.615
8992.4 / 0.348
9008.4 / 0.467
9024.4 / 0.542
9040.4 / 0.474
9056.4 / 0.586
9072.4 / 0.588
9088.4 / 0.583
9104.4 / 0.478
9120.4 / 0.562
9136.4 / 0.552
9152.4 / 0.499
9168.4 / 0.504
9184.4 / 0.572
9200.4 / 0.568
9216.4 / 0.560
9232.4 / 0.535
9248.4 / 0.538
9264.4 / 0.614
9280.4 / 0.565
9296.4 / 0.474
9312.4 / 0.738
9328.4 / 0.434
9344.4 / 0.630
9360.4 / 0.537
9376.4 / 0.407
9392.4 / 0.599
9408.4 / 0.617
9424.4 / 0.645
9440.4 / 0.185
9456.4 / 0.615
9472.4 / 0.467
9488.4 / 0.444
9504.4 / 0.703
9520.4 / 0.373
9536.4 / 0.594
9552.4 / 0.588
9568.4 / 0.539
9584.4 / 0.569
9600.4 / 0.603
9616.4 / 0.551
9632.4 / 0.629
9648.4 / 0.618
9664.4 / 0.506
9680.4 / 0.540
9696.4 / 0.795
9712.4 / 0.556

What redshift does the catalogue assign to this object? 0.53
